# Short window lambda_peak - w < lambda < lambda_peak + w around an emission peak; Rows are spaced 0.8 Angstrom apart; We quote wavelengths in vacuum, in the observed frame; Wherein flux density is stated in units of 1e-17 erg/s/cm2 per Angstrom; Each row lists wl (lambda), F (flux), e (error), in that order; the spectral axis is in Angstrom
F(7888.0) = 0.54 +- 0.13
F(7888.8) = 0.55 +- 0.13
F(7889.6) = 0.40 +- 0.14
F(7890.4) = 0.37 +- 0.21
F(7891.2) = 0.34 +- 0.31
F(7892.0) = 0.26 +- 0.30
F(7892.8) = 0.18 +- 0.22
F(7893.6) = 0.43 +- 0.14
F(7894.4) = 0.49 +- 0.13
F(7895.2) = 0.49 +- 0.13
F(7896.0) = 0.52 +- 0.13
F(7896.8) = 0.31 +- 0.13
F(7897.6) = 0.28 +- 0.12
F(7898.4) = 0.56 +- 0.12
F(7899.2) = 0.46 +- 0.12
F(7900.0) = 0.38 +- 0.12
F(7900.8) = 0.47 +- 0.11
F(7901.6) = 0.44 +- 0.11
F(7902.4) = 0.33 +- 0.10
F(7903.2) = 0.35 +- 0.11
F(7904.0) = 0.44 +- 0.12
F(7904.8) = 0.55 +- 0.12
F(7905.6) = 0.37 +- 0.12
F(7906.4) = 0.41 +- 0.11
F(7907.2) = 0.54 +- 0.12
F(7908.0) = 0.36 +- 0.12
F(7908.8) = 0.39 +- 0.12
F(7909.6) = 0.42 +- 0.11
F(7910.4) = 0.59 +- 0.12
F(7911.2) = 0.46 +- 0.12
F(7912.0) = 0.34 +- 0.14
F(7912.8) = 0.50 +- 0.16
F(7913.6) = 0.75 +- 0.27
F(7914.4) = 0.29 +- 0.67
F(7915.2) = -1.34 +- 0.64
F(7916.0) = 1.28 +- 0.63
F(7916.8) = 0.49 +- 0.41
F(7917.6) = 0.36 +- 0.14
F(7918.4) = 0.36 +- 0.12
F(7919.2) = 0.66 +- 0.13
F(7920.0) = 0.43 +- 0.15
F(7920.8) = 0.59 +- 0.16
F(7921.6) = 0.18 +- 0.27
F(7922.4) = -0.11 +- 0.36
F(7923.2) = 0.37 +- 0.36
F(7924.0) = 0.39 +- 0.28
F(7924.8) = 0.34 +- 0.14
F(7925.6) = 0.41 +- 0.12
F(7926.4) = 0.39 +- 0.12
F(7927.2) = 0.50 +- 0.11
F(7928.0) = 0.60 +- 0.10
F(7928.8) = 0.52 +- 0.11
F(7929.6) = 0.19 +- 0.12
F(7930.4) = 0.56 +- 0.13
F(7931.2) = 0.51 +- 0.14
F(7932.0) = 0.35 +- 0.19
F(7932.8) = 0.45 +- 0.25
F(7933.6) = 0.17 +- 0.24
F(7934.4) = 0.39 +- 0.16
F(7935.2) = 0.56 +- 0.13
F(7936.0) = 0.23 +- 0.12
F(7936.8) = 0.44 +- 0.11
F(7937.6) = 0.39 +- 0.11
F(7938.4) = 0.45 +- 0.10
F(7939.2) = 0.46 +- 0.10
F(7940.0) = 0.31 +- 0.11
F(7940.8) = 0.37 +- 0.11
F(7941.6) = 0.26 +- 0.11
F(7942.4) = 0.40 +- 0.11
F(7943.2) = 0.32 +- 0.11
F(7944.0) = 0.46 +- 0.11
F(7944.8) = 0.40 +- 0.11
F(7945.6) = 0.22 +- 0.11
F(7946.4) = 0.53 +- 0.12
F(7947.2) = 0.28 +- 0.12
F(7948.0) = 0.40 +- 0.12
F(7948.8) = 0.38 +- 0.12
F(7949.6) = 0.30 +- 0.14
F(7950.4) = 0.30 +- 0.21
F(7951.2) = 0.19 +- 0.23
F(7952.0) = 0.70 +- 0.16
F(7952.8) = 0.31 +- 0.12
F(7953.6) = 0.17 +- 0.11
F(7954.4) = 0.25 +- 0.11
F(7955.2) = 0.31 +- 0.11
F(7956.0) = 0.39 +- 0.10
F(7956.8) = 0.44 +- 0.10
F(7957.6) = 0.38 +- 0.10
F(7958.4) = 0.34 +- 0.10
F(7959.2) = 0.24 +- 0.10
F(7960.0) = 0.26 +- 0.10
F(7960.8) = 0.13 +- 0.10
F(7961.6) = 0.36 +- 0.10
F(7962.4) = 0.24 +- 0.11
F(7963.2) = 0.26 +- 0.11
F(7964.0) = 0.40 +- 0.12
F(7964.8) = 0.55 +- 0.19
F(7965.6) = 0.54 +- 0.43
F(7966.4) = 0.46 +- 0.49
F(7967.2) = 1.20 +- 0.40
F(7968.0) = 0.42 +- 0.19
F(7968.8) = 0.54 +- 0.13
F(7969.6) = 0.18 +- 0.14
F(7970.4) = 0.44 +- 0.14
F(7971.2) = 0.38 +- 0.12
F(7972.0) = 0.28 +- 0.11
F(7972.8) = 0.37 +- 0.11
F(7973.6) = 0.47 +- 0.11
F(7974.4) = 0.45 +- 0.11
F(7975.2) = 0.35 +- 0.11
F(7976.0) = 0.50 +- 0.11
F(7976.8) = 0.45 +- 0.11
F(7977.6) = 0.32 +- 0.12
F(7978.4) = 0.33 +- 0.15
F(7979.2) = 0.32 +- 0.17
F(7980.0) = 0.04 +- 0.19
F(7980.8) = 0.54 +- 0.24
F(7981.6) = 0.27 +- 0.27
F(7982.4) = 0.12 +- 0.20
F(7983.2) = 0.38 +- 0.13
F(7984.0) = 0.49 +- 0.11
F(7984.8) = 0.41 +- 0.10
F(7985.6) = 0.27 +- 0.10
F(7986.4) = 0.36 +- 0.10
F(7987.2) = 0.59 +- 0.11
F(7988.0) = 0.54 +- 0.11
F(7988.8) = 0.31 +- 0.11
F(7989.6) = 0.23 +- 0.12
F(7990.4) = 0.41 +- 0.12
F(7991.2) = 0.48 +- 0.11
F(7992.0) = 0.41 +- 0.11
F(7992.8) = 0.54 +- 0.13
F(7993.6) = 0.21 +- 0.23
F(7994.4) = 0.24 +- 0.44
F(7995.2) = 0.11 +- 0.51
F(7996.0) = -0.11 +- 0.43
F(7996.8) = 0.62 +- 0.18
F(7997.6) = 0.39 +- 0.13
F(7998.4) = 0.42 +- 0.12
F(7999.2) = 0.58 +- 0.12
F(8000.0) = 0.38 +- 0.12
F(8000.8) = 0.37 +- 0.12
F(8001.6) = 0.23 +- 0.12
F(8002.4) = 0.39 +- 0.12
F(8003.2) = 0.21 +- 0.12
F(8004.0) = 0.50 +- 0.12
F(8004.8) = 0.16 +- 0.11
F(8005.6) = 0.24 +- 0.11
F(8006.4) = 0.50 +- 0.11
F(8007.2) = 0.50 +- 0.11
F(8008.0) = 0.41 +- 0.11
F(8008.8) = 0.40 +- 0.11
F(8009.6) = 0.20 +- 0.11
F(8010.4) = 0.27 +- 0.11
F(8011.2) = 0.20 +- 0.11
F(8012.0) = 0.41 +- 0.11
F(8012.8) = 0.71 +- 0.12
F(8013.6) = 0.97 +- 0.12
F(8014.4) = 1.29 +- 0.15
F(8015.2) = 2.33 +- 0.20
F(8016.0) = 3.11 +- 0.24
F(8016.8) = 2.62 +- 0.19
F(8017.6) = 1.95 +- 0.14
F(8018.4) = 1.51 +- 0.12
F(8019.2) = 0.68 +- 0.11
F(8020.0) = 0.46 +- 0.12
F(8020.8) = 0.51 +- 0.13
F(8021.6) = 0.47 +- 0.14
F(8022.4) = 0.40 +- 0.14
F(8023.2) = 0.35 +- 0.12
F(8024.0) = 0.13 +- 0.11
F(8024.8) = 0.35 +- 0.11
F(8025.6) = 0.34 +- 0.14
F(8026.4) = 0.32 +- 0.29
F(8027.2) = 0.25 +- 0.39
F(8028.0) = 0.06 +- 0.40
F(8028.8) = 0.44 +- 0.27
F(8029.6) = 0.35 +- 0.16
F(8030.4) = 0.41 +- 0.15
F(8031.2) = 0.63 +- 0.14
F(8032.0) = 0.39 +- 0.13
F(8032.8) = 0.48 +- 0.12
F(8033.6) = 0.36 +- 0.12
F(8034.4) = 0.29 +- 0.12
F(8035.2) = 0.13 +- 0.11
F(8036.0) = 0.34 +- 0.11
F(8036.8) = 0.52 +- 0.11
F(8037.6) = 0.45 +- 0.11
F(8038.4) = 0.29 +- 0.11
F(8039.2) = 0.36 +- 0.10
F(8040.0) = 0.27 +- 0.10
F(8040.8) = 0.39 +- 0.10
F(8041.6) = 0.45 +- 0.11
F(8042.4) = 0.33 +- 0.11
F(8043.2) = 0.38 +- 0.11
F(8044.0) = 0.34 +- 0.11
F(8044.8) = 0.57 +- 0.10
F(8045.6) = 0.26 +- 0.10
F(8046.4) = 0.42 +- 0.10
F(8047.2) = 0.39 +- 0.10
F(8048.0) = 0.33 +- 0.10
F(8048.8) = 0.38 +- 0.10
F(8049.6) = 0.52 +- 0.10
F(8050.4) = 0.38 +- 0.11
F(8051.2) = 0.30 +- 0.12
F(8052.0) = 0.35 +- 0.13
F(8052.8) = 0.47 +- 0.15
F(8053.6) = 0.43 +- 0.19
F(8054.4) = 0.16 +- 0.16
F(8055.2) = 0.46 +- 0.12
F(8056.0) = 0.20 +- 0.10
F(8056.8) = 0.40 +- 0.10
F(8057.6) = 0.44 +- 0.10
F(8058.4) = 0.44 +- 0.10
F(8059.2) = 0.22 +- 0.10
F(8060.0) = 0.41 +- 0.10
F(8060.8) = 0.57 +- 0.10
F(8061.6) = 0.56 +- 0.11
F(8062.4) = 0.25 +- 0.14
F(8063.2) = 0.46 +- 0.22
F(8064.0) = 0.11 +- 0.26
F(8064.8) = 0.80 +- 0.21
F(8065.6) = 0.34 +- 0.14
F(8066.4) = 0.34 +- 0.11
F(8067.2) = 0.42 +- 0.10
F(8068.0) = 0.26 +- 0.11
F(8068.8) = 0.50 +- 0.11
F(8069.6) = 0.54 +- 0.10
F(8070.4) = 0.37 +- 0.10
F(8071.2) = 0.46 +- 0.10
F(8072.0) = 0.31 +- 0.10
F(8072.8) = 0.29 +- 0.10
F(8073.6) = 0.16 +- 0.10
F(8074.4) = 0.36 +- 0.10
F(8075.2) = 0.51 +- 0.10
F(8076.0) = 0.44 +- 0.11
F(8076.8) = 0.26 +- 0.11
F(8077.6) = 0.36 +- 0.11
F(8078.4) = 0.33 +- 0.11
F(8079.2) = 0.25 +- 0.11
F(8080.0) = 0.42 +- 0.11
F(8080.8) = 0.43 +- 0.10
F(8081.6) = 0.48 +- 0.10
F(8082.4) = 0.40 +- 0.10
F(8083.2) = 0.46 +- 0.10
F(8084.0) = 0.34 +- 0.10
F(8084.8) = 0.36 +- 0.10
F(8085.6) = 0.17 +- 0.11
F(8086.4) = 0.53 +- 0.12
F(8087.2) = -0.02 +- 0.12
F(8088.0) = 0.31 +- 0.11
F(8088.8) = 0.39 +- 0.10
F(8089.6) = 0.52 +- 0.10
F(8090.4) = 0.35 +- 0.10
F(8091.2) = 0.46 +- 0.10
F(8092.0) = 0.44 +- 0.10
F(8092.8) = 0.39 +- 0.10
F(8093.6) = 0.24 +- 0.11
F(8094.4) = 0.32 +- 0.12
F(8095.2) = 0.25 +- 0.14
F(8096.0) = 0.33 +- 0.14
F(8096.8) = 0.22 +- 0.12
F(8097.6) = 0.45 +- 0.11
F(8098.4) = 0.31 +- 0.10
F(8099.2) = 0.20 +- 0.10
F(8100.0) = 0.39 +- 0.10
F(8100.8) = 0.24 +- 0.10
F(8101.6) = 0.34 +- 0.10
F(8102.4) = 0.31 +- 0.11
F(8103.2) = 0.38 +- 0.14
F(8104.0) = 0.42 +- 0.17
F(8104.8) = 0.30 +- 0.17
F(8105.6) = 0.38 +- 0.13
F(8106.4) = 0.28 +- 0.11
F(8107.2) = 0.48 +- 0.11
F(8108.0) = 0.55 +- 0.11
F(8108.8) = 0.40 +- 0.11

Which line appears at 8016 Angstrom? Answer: H-beta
